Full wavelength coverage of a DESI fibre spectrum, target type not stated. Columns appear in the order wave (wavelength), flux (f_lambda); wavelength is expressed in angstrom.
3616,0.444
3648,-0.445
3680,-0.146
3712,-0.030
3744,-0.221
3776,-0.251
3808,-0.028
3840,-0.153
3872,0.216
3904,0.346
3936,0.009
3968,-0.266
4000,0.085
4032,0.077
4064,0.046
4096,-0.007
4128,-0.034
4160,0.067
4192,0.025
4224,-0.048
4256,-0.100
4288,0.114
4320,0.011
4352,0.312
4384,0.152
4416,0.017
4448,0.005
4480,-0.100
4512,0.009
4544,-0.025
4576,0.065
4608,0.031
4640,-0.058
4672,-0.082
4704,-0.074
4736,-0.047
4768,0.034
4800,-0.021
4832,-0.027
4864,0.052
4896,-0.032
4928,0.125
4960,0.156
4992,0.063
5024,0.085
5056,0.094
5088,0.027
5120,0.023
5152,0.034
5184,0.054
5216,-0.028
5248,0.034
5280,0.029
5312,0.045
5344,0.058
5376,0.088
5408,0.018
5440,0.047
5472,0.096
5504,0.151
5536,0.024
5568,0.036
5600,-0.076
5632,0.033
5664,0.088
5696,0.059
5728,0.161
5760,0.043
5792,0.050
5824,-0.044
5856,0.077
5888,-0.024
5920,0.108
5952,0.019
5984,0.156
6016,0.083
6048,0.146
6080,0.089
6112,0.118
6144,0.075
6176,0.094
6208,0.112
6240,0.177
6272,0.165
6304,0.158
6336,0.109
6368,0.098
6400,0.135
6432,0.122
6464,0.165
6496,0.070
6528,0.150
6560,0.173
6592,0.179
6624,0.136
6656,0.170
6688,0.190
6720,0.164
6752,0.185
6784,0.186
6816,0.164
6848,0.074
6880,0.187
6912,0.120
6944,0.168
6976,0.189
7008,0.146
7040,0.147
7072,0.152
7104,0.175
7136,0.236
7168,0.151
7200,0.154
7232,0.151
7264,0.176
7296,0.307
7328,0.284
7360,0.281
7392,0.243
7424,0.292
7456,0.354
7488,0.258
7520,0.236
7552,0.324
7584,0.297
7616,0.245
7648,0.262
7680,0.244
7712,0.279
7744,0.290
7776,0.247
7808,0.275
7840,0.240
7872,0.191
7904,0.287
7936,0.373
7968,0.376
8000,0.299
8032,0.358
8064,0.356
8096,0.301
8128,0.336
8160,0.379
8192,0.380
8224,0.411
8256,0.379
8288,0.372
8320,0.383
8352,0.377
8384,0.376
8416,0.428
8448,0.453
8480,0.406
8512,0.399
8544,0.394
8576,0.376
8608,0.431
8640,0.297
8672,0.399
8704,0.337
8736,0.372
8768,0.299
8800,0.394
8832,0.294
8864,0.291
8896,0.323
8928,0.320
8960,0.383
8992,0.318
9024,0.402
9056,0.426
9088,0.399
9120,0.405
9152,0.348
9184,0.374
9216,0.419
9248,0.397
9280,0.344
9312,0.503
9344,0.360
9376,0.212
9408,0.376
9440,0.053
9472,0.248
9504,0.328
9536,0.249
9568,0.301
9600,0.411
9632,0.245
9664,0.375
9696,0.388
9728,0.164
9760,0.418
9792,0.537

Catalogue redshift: 0.83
